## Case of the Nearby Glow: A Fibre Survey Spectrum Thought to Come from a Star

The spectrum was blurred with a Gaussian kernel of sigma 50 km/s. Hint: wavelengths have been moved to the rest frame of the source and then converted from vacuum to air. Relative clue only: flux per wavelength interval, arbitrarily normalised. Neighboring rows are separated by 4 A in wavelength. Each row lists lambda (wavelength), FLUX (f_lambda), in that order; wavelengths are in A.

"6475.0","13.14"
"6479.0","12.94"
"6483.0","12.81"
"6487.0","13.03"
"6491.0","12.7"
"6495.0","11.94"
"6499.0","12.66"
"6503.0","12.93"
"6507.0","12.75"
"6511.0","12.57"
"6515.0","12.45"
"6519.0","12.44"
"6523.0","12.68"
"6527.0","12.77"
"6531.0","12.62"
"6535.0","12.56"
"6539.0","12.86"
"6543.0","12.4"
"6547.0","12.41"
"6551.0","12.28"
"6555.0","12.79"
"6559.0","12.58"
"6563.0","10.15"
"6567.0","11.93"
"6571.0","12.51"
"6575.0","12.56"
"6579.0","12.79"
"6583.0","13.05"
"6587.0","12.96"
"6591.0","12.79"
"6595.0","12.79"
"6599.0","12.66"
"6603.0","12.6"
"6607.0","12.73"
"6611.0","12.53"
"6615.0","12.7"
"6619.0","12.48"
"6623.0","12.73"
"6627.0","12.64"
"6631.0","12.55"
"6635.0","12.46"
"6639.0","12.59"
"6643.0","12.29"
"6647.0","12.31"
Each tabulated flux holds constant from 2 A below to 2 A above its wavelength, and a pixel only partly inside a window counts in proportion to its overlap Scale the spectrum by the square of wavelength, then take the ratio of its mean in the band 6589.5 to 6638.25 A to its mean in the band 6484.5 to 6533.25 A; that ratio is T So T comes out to 1.0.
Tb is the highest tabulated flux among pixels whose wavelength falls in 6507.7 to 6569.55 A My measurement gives 12.86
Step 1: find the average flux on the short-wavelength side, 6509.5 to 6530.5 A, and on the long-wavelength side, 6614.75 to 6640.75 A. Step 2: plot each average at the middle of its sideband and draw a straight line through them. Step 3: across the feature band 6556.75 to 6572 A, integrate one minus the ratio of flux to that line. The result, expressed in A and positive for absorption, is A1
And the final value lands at 1.00 A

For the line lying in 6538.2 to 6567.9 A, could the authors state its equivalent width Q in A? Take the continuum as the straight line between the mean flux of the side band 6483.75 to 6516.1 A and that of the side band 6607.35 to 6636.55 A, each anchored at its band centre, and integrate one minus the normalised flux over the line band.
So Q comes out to 1.1 A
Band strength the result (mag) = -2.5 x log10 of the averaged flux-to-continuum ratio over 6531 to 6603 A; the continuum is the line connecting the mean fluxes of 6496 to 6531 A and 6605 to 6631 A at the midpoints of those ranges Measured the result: 0.01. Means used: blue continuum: 12.6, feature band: 12.5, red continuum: 12.6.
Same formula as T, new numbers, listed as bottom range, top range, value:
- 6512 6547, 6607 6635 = 1.03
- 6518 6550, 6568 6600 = 1.03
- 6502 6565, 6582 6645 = 1.04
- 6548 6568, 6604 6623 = 1.07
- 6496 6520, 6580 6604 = 1.04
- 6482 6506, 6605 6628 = 1.03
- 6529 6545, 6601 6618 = 1.02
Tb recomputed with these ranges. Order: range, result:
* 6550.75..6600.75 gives 13.05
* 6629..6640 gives 12.59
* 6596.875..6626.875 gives 12.73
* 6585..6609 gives 12.96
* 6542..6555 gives 12.79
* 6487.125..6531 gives 12.93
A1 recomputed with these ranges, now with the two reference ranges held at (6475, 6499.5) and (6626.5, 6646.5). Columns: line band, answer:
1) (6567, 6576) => 0.1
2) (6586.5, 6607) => -0.3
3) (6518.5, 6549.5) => 0.1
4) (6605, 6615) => -0.1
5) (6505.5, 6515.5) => 0.1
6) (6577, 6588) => -0.3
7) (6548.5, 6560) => 0.1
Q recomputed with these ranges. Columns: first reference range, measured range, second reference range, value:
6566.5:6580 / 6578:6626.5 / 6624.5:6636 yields -0.80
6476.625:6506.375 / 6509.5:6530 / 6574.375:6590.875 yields 0.29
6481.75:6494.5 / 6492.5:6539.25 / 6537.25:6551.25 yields 0.12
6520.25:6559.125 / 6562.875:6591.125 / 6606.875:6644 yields 0.28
